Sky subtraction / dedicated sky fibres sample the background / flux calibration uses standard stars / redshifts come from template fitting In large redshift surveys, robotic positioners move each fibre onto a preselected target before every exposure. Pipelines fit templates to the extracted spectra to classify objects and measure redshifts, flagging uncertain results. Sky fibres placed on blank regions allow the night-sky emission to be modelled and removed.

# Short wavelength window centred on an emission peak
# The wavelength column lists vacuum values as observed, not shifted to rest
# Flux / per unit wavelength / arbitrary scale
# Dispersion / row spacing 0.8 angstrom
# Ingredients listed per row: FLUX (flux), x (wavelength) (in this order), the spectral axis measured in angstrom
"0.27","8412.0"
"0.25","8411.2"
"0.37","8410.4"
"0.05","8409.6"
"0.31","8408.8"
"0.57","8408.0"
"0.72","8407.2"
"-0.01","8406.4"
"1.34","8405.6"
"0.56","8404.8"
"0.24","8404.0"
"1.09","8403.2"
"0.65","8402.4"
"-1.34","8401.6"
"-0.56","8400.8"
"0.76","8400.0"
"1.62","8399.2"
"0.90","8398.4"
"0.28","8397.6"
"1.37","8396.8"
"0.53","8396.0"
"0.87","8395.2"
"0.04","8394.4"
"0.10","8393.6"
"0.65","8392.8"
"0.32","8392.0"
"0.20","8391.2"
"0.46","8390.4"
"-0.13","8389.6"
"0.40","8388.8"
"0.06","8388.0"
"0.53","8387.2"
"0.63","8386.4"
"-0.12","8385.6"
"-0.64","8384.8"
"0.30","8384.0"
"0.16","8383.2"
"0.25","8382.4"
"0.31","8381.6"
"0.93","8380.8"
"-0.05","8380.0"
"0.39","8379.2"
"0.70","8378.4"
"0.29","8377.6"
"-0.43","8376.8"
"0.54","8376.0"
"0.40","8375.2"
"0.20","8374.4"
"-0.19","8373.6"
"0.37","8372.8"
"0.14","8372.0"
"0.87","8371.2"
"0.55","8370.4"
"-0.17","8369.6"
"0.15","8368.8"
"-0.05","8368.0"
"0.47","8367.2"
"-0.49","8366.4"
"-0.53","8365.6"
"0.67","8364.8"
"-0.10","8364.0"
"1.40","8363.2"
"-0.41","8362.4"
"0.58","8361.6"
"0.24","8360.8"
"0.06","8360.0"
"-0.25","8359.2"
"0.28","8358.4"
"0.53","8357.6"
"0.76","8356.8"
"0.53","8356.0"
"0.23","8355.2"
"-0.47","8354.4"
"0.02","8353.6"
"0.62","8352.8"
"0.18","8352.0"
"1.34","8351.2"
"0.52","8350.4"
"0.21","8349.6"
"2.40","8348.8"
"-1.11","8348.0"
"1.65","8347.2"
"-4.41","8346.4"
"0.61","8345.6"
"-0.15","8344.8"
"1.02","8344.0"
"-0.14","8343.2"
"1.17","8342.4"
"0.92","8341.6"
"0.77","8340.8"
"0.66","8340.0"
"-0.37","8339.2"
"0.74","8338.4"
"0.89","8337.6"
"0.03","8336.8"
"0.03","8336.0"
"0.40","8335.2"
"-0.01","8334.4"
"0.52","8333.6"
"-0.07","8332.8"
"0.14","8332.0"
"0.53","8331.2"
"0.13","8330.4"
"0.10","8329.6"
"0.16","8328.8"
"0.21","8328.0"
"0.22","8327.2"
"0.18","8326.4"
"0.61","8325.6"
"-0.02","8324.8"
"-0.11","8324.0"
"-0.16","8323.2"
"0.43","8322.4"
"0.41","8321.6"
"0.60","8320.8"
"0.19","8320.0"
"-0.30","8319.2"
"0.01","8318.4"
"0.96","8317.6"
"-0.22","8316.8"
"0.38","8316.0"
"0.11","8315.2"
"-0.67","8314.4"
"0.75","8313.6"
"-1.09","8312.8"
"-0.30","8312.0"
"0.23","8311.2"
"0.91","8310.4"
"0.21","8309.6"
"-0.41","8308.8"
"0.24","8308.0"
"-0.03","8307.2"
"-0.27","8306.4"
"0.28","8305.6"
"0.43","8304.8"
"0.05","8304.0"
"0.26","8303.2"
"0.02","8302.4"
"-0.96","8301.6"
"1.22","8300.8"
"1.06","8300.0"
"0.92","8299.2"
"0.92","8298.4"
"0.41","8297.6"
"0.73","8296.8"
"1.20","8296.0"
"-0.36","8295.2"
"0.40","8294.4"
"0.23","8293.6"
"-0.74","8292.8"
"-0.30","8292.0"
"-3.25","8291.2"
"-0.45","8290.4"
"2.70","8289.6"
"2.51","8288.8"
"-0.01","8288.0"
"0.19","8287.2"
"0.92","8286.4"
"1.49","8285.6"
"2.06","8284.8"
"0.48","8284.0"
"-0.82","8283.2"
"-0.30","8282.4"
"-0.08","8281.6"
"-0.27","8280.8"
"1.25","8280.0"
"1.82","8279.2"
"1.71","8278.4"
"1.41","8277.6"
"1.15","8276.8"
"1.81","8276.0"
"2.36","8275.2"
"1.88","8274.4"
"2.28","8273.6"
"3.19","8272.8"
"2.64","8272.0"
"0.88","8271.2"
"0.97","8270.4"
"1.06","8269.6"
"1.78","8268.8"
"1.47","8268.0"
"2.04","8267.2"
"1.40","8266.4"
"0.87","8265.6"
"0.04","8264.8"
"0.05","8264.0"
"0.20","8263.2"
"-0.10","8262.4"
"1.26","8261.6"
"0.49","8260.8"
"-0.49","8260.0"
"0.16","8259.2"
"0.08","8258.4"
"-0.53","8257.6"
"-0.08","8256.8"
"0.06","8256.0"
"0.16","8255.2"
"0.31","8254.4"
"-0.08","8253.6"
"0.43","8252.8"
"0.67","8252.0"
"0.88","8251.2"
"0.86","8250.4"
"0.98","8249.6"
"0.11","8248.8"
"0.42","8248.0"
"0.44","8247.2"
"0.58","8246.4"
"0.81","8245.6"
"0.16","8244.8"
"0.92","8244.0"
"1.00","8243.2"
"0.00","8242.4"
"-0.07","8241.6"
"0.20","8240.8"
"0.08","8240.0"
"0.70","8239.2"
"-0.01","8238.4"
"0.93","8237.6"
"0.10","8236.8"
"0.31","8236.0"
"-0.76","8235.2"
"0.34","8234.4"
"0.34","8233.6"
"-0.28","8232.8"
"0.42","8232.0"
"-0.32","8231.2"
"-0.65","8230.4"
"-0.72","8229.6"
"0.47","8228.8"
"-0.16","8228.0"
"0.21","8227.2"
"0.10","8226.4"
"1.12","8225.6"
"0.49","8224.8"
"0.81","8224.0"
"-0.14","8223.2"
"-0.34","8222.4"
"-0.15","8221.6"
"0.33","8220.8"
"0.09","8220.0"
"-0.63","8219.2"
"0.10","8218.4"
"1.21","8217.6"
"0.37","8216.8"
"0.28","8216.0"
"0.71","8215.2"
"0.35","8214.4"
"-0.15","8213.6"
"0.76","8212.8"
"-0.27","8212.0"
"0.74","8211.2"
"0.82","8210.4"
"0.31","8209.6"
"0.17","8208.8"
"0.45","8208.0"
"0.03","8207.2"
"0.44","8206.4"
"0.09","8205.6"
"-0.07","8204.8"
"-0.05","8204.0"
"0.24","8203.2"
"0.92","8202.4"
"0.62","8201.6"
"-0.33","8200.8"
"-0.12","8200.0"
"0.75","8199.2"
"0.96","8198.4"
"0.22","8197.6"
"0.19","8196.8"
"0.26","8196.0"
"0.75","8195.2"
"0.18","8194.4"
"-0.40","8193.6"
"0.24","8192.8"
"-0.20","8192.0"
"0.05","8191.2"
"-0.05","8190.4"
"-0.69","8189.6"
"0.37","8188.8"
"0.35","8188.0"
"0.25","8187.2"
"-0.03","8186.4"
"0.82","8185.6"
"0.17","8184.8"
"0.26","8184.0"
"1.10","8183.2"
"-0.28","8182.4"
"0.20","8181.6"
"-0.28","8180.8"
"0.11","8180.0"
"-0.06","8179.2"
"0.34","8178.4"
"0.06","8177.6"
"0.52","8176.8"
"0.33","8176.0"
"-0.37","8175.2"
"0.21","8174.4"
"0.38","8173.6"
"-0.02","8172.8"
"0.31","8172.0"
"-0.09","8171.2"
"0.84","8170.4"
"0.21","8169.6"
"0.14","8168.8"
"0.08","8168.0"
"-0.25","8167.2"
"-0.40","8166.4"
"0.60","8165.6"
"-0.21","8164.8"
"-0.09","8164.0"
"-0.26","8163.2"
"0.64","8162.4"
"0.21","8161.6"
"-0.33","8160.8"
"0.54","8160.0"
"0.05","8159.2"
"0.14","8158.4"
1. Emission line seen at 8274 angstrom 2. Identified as [O II]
